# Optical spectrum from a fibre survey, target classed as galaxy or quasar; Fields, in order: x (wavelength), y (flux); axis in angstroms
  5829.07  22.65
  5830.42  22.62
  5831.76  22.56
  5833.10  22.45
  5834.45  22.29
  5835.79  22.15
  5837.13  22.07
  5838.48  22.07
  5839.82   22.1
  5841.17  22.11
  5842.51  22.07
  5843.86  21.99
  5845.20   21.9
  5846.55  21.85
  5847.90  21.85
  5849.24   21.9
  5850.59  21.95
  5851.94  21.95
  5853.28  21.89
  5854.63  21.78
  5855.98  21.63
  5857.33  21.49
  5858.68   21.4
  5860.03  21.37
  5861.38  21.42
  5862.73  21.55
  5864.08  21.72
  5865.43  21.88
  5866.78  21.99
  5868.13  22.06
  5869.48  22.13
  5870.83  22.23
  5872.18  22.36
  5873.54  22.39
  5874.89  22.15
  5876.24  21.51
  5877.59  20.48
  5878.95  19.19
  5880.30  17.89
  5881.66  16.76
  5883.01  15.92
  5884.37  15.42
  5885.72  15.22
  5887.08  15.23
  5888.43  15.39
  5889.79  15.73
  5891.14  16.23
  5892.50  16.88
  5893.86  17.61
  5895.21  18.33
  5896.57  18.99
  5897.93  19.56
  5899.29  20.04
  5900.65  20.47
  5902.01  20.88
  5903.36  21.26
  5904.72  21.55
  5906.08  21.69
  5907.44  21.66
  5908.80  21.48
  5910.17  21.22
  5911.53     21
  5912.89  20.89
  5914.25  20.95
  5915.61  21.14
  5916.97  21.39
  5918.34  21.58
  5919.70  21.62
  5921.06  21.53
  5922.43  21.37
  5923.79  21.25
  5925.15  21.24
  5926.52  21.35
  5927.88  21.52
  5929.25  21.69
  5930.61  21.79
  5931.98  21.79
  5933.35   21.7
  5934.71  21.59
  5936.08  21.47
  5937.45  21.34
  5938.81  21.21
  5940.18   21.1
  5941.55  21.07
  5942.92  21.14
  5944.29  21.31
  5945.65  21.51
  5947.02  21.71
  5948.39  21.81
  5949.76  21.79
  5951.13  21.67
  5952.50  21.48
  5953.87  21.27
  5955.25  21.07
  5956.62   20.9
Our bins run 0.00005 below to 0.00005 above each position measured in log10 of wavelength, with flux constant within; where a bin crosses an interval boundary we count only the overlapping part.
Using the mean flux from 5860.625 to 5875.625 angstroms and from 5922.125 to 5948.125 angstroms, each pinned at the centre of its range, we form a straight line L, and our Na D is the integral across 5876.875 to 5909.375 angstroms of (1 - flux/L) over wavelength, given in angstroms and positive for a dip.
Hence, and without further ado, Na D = 4.91 angstroms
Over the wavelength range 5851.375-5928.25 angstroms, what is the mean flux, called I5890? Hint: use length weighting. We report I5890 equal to 20.3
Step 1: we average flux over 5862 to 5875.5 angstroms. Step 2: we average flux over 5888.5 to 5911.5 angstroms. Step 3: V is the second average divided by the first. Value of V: 0.89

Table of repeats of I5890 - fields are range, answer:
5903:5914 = 21.3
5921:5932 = 21.5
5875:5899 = 17.6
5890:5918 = 20.1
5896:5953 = 21.3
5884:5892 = 15.6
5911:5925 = 21.3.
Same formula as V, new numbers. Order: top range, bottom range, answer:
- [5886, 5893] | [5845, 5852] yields 0.72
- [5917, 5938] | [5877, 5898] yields 1.26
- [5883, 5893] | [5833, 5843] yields 0.71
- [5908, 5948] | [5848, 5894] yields 1.07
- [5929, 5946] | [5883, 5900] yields 1.26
